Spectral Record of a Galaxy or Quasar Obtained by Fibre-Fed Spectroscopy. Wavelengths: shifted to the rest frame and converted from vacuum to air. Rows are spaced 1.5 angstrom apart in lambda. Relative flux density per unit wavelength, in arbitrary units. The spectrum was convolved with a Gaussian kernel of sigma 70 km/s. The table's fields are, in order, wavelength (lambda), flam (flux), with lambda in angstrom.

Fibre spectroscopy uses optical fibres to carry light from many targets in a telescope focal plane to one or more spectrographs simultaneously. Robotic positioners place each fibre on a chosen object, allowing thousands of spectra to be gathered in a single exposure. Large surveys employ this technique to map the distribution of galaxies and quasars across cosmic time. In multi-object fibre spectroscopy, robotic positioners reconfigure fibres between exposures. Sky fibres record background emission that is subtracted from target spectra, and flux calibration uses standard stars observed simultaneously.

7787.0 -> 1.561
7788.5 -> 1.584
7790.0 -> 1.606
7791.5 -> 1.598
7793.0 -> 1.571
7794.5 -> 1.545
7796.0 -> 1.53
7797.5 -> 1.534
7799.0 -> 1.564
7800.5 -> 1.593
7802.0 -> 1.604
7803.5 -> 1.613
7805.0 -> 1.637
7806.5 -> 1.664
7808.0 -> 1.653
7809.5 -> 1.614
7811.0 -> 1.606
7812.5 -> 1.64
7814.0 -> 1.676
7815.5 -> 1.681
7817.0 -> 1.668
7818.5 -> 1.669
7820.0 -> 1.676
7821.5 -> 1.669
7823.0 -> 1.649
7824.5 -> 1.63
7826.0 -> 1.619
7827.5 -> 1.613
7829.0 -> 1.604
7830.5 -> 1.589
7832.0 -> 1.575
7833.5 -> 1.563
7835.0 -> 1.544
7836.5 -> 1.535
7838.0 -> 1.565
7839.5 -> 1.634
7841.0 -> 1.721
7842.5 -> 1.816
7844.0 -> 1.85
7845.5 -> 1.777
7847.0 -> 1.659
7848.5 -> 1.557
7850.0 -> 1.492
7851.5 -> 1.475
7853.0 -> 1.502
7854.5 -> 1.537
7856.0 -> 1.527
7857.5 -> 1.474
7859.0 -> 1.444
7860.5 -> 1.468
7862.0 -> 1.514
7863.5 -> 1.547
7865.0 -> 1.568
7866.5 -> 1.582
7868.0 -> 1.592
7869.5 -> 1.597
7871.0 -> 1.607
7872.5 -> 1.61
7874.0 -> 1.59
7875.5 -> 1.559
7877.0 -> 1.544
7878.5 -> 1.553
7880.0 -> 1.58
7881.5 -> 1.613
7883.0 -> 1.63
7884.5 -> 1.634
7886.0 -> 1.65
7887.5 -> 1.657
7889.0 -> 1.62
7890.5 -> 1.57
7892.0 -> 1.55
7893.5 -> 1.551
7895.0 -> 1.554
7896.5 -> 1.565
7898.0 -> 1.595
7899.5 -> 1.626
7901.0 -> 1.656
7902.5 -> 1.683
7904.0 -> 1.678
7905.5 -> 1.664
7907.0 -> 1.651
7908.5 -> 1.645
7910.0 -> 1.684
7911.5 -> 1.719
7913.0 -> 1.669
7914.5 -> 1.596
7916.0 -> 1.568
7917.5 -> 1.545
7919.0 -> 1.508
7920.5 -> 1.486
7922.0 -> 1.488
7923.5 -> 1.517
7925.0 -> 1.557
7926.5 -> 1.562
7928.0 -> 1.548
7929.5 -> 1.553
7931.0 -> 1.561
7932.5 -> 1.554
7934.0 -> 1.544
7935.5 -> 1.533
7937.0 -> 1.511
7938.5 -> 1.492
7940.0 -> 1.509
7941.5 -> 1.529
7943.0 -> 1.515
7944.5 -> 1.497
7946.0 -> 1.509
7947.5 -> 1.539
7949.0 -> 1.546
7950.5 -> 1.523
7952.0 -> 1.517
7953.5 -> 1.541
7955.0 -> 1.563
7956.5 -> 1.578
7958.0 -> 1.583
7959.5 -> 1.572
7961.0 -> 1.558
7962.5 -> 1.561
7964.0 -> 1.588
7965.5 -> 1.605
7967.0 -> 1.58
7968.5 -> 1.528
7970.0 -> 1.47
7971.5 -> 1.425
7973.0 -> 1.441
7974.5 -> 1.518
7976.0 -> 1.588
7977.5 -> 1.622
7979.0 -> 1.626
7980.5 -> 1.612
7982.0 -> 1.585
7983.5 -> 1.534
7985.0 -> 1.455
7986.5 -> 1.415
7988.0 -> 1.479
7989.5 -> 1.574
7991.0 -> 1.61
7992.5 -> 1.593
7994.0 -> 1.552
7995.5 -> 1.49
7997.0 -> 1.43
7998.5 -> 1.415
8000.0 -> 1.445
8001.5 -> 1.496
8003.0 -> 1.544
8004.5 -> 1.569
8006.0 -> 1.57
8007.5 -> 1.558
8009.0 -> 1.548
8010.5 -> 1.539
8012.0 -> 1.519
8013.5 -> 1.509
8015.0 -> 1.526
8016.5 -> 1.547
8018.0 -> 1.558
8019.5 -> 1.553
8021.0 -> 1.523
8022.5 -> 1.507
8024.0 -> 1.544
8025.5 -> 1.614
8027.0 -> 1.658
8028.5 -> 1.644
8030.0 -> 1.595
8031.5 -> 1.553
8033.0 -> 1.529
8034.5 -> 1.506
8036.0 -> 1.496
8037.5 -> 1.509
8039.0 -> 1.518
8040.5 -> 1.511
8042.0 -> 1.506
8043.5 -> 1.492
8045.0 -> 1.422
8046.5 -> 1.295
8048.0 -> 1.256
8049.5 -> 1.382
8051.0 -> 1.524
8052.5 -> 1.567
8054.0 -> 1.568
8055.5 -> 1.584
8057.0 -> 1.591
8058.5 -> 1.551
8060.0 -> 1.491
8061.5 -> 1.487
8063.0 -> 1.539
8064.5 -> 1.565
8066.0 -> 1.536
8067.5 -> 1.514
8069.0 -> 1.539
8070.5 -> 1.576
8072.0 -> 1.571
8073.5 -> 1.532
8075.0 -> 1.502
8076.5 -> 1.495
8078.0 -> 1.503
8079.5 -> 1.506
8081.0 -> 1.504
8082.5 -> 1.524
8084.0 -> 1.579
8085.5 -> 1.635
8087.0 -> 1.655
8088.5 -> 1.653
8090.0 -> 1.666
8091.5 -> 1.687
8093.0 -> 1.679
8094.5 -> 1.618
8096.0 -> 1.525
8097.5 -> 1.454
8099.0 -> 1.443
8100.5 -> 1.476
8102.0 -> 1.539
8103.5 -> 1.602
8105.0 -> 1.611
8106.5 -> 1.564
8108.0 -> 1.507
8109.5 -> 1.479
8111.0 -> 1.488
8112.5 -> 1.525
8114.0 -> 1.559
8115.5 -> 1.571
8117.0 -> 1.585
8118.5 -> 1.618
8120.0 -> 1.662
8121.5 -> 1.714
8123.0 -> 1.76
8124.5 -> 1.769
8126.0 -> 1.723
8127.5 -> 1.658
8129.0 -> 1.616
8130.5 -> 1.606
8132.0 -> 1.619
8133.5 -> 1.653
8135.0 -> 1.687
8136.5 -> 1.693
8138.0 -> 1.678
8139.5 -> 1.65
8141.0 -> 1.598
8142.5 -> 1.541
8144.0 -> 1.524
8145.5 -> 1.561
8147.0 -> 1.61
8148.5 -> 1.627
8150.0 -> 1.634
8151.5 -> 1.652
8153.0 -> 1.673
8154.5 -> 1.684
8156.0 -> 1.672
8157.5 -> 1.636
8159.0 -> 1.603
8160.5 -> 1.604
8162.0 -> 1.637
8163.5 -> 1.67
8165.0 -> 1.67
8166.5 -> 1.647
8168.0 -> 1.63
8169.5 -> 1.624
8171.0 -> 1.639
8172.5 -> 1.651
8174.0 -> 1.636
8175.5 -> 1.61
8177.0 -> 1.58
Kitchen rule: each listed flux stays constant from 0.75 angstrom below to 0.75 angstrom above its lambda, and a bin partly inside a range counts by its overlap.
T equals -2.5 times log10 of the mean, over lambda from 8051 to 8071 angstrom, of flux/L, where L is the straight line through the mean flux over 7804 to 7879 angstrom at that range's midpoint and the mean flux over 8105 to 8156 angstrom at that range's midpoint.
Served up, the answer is 0.05 mag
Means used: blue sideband 1.6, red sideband 1.62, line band 1.55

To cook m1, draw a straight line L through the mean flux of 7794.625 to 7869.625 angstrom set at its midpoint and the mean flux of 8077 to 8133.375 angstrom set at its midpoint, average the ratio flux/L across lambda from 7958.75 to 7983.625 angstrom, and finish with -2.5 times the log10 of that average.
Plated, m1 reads 0.03 mag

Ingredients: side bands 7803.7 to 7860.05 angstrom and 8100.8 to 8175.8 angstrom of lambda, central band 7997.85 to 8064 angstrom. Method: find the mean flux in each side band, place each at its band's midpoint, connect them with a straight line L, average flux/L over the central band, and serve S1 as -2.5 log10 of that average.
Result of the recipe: 0.069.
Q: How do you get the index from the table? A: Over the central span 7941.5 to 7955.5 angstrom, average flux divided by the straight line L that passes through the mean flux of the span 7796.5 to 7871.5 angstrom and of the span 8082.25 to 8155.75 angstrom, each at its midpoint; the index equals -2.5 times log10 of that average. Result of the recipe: 0.05 mag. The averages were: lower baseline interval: 1.6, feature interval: 1.53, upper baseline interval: 1.61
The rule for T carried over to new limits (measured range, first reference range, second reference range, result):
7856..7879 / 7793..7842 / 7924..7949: 0.02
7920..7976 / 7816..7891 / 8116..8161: 0.06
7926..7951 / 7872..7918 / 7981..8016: 0.03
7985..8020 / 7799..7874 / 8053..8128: 0.04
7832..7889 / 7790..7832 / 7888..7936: 0.01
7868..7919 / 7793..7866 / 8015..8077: -0.02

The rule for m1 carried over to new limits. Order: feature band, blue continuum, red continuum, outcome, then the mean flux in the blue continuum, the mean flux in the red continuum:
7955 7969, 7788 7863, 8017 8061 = -0.017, 1.6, 1.52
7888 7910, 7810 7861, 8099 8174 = -0.004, 1.61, 1.62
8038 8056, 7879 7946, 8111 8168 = 0.103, 1.58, 1.64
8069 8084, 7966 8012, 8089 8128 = 0.035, 1.53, 1.6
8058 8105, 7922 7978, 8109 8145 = 0.033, 1.54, 1.62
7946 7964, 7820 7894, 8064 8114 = 0.016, 1.59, 1.55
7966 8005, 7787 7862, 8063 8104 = 0.036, 1.6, 1.56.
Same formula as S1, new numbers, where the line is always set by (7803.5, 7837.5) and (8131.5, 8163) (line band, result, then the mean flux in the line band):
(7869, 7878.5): 0.03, 1.58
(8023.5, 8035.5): 0.03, 1.58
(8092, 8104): 0.06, 1.54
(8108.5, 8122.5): 0.03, 1.58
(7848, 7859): 0.08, 1.5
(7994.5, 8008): 0.09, 1.5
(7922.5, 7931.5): 0.05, 1.55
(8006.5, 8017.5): 0.06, 1.54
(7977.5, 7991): 0.06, 1.54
